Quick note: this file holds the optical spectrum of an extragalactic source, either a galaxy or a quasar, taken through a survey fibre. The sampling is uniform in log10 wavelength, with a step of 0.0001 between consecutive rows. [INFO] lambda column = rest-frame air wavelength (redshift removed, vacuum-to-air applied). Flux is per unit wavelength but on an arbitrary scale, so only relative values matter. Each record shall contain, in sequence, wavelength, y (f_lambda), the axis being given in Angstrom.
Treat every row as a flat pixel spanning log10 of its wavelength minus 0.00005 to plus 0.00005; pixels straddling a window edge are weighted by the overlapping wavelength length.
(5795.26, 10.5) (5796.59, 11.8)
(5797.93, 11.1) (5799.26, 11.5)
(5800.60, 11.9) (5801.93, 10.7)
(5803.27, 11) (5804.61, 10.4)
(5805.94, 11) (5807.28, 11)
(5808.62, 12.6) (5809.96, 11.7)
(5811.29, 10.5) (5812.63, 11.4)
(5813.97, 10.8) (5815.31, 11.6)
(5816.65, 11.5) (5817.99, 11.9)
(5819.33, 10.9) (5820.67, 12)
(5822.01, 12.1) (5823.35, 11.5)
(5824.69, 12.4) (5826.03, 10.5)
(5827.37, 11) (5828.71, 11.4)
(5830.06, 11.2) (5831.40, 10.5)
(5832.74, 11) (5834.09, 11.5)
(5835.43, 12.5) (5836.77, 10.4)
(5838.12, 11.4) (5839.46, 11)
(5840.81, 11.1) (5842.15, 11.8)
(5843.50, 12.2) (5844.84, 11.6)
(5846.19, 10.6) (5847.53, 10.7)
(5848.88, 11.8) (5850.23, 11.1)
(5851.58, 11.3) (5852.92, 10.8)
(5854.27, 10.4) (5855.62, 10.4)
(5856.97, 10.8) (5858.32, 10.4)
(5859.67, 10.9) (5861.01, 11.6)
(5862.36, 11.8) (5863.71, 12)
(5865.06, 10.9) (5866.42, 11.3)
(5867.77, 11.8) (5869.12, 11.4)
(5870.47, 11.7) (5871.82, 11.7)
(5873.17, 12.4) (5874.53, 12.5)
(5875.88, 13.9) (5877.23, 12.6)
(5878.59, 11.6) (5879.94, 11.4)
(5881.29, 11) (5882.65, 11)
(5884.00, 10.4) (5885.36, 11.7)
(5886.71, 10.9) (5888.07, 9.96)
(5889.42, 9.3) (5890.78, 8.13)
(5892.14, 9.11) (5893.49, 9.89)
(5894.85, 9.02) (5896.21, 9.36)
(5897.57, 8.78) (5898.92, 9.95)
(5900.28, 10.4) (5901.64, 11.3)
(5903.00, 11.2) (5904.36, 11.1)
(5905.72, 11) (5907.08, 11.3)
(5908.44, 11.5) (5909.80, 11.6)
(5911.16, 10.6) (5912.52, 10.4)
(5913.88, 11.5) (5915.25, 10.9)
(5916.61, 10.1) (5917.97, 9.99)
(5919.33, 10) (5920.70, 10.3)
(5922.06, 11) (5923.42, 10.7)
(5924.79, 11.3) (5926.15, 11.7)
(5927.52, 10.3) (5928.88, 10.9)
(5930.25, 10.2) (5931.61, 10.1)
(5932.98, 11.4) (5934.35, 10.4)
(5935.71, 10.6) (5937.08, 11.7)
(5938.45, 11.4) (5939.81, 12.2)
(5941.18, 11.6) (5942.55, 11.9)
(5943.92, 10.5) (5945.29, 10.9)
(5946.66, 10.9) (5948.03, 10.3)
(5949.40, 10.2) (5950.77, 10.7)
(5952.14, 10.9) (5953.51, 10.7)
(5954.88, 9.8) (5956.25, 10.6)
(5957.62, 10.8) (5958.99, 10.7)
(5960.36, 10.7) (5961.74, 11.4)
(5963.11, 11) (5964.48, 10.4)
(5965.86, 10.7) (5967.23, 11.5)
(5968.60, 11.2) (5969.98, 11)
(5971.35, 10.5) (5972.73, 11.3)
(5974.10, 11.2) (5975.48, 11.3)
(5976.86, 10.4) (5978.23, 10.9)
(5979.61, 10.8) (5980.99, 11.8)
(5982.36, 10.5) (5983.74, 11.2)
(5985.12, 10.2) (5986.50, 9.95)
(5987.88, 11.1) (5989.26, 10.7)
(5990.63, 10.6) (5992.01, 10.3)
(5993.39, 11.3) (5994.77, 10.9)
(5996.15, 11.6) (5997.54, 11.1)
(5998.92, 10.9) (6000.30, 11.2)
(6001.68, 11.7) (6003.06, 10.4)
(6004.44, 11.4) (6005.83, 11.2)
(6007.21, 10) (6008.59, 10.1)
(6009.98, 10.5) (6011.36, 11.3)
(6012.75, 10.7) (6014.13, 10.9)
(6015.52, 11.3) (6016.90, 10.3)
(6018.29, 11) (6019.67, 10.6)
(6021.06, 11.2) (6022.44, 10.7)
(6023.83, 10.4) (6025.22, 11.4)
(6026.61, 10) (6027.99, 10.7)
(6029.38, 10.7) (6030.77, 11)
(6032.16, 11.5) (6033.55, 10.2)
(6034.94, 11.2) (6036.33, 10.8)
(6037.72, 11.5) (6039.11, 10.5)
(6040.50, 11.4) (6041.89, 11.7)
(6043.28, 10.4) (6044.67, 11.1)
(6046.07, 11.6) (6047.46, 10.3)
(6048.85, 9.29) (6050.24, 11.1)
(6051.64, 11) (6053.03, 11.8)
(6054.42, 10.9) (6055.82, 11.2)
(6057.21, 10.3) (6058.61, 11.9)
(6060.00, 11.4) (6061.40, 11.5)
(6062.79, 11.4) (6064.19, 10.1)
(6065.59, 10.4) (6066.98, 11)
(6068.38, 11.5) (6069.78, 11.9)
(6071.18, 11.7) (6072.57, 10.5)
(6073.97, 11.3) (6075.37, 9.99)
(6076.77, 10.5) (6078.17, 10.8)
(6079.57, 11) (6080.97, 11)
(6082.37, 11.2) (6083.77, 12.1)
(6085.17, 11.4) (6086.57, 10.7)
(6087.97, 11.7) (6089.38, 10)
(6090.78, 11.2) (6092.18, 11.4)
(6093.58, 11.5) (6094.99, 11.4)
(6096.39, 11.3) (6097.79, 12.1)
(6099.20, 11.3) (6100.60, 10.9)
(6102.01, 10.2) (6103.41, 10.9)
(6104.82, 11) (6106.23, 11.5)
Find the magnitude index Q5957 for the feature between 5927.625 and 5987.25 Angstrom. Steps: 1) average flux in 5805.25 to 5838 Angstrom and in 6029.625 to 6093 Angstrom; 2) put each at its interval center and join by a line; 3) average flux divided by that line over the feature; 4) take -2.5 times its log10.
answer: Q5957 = 0.03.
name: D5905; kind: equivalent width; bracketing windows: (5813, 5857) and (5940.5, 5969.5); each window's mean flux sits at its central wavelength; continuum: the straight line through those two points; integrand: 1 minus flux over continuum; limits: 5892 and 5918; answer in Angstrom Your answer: 1.2 Angstrom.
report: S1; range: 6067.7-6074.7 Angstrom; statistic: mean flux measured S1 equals 11.4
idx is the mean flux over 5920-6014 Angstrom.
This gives 10.9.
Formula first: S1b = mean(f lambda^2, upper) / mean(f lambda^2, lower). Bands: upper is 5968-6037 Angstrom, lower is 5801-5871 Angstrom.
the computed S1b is 1.02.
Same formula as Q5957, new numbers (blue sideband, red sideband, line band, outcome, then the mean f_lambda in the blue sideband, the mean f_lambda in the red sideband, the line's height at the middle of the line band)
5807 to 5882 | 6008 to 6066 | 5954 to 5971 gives 0.03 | 11.4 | 10.9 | 11.1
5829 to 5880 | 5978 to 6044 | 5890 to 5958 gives 0.06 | 11.4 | 10.9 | 11.2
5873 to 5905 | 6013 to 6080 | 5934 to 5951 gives -0.03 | 10.7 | 10.9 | 10.8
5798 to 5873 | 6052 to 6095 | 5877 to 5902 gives 0.10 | 11.3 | 11.1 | 11.3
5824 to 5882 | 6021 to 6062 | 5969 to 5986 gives 0.02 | 11.4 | 11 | 11.1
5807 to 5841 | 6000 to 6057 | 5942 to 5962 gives 0.03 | 11.4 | 10.9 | 11.1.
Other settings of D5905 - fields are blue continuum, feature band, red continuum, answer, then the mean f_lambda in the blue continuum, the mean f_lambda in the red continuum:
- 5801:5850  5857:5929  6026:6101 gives 2.2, 11.3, 11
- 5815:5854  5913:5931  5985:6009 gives 0.6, 11.3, 10.8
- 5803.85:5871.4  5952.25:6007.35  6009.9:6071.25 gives 0.9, 11.3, 11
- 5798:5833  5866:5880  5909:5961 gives -1.3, 11.3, 10.8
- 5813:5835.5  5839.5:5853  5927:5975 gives 0.0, 11.4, 10.9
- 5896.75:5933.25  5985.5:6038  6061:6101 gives 0.5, 10.7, 11.1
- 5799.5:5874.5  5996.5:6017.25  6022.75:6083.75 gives 0.3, 11.3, 11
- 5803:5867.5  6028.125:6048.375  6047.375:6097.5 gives 0.2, 11.3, 11.1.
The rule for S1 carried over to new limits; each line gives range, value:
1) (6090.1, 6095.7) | 11.4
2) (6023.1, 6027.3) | 10.6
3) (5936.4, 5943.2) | 11.8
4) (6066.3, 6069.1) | 11.2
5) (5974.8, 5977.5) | 10.8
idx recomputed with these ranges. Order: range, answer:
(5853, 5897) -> 11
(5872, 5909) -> 10.8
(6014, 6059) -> 10.9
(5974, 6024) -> 10.9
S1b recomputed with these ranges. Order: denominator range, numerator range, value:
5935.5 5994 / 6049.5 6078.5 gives 1.05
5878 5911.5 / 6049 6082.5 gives 1.12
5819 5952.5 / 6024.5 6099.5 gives 1.07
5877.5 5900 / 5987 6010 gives 1.11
